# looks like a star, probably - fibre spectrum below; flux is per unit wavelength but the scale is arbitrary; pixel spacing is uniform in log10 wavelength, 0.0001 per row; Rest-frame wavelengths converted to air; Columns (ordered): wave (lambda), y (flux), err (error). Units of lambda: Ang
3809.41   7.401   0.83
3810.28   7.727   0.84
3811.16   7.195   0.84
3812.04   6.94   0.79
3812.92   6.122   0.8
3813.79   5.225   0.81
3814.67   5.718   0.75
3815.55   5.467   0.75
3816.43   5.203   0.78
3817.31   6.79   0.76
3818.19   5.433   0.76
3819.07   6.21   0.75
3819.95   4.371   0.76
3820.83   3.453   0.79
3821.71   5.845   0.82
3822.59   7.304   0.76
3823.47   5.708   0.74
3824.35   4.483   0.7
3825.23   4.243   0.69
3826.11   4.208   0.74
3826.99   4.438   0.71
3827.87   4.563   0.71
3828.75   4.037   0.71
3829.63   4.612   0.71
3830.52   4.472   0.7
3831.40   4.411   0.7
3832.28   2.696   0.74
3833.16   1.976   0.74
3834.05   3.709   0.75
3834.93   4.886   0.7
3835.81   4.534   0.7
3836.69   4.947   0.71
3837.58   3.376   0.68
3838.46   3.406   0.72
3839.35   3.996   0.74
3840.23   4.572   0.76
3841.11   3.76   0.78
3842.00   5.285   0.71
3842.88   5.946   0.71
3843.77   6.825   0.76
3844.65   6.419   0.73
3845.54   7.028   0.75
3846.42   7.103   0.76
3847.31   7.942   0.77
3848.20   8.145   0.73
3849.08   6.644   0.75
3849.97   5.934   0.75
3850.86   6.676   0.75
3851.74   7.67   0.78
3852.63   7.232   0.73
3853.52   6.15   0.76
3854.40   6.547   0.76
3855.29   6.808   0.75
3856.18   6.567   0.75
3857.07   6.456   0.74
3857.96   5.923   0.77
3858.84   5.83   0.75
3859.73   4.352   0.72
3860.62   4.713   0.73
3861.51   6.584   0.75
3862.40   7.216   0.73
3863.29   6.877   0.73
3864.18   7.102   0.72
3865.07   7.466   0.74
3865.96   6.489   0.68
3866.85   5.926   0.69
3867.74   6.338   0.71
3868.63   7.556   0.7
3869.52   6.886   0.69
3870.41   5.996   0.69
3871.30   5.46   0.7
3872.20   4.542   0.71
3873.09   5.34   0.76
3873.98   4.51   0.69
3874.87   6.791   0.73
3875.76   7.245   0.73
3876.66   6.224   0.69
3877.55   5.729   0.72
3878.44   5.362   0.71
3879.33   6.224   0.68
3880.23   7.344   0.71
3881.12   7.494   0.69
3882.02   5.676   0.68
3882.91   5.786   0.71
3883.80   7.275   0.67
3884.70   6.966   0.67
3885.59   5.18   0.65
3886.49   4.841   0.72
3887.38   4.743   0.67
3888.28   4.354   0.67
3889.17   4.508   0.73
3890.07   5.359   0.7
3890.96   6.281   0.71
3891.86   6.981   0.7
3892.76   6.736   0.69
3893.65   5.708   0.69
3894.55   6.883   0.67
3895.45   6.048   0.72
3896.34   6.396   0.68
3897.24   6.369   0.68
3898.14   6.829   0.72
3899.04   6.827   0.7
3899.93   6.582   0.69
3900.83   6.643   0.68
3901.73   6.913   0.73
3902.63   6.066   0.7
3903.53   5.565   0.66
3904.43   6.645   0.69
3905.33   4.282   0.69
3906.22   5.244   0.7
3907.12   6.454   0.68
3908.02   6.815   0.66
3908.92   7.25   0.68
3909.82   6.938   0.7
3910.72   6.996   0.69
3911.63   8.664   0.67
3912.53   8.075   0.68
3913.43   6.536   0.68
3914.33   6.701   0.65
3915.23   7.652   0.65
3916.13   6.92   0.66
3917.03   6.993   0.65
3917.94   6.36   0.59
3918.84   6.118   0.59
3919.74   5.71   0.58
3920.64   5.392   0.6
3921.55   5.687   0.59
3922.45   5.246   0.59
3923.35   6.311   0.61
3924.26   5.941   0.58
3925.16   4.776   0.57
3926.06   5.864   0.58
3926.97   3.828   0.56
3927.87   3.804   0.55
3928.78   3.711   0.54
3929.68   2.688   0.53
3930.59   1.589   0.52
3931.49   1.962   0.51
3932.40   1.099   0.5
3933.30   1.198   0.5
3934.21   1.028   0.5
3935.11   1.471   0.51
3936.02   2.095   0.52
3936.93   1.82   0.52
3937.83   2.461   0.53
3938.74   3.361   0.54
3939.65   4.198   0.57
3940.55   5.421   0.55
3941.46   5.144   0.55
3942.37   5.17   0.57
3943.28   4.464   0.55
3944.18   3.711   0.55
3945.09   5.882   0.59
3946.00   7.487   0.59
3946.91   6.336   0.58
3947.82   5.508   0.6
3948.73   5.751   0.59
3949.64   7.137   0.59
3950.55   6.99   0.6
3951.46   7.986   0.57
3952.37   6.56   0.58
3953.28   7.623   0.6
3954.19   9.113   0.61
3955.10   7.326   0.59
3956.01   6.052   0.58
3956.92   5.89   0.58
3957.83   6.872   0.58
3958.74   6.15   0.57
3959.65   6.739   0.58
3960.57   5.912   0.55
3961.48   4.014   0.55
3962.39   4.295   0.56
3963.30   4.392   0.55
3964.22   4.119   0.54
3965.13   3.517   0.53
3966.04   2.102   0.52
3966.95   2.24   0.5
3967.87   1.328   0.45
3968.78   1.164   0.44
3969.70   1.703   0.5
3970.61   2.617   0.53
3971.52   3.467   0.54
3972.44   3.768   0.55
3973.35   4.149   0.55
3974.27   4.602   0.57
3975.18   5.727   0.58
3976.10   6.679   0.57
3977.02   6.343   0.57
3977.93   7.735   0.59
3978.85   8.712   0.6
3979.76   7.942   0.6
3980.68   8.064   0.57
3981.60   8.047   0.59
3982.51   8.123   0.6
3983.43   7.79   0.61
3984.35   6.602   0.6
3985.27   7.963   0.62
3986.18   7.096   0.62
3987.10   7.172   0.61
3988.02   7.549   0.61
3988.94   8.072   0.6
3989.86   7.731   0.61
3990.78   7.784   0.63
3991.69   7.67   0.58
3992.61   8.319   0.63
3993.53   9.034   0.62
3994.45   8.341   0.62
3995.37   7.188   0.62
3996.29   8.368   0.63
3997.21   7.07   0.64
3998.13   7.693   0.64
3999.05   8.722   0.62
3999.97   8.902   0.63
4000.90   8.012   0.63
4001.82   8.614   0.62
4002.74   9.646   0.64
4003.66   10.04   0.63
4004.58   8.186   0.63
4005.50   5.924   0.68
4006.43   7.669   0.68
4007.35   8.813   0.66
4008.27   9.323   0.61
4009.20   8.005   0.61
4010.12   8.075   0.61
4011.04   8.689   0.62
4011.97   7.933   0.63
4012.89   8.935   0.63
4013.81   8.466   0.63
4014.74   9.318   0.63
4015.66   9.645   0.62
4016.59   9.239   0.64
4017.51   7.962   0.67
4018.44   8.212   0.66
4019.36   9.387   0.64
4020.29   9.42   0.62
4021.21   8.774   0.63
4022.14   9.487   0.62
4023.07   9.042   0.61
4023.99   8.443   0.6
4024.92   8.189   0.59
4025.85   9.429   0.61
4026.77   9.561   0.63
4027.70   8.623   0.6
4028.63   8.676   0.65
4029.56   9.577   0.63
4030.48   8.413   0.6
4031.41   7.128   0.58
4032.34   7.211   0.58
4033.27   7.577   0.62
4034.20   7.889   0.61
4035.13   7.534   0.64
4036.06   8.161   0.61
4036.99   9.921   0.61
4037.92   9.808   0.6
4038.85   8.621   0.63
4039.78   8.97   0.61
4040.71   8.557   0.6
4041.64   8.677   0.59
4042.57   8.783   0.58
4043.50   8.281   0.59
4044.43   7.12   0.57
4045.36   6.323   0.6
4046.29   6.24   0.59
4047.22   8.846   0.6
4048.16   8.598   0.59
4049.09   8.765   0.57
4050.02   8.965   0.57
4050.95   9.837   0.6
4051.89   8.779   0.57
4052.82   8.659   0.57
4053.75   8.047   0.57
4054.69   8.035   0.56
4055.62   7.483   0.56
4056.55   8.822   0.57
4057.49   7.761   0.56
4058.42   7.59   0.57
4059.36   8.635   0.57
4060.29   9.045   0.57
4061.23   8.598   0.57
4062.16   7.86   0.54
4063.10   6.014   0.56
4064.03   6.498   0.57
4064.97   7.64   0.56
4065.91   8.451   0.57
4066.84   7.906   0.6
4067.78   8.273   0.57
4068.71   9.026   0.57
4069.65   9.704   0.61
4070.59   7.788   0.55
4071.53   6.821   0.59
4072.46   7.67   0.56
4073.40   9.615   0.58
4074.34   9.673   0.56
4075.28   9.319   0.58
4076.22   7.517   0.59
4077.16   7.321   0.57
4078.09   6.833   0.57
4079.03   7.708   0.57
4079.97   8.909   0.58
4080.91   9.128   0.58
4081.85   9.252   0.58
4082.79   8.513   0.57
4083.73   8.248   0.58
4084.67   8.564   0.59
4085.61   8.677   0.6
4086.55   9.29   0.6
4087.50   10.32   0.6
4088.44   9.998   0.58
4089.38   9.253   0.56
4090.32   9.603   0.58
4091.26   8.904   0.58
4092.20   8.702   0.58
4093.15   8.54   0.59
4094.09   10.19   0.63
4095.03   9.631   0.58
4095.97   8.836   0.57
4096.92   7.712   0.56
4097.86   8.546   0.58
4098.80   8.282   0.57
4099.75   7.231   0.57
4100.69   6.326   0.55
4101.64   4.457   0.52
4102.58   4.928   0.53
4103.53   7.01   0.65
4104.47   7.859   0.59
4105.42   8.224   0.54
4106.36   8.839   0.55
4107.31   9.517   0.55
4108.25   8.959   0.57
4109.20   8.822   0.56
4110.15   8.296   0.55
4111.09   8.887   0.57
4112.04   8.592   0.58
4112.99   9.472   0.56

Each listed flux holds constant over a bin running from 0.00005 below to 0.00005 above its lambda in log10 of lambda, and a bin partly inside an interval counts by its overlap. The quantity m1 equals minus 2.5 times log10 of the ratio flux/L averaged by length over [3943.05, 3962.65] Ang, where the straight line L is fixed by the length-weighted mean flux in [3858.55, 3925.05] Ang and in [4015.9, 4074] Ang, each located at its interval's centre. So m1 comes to 0.13 mag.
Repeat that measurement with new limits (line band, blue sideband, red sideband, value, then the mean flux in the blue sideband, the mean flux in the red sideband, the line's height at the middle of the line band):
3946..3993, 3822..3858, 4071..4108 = 0.155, 5.4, 8.36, 6.94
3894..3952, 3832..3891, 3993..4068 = 0.244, 5.85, 8.38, 6.77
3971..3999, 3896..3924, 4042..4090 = 0.032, 6.48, 8.34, 7.38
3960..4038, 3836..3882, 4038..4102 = 0.047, 6.12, 8.35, 7.6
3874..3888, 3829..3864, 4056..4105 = -0.023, 5.6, 8.25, 5.99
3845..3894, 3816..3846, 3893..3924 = -0.124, 4.8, 6.46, 5.63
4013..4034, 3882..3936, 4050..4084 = -0.162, 5.53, 8.26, 7.51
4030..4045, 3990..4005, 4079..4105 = 0.010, 8.34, 8.39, 8.36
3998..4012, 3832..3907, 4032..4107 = -0.122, 5.95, 8.28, 7.52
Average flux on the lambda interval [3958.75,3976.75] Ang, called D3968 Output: 3.9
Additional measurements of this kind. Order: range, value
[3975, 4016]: 8.05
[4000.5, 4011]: 8.41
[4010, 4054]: 8.56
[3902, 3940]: 4.95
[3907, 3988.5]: 5.37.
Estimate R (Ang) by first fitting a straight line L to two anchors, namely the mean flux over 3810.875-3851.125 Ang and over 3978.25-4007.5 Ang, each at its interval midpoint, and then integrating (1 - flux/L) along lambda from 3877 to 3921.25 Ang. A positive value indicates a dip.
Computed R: 0.7 Ang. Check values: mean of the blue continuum 5.25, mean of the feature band 6.31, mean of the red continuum 8.02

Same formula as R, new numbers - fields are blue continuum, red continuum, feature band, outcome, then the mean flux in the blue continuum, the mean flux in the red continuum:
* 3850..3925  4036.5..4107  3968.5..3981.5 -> 3.5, 6.28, 8.31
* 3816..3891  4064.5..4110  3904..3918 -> -1.0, 5.66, 8.38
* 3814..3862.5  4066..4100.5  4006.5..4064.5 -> -3.2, 5.42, 8.63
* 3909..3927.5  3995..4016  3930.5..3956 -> 8.4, 6.34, 8.4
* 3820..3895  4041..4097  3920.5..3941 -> 9.7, 5.71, 8.44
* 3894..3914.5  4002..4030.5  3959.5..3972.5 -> 7.4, 6.59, 8.75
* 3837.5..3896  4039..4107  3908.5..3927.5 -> 0.8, 6.1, 8.27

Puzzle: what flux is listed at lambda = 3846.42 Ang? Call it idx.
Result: 7.103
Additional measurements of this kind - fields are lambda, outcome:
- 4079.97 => 8.909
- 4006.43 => 7.669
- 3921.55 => 5.687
